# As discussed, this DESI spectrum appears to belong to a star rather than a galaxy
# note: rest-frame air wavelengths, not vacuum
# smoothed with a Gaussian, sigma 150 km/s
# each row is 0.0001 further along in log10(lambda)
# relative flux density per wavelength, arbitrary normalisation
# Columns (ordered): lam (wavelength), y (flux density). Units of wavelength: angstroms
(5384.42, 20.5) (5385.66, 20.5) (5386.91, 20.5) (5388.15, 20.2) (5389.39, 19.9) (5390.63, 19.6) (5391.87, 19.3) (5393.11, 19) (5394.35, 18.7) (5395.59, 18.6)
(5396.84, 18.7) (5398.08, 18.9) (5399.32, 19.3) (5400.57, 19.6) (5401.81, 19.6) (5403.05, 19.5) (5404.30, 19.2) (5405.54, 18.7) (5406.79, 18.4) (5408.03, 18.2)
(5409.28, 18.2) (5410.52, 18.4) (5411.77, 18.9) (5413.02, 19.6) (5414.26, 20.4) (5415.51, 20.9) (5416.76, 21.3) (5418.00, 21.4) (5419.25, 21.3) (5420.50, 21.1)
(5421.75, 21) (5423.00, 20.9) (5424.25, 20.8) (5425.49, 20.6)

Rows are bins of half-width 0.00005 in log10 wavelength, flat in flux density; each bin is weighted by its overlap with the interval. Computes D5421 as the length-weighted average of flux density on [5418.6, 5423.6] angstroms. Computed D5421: 21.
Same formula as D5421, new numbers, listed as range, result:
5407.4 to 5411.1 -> 18.3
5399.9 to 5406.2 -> 19.3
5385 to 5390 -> 20.2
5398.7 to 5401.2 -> 19.4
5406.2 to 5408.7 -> 18.3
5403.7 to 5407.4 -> 18.8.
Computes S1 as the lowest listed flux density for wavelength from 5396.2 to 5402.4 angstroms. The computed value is 18.7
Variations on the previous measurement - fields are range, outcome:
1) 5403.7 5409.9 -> 18.2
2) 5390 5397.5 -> 18.6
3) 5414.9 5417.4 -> 20.9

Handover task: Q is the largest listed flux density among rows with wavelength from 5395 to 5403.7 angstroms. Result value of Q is 19.6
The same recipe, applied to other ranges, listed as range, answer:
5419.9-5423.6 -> 21.1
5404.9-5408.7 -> 18.7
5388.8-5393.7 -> 19.9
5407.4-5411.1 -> 18.4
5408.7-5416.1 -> 20.9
